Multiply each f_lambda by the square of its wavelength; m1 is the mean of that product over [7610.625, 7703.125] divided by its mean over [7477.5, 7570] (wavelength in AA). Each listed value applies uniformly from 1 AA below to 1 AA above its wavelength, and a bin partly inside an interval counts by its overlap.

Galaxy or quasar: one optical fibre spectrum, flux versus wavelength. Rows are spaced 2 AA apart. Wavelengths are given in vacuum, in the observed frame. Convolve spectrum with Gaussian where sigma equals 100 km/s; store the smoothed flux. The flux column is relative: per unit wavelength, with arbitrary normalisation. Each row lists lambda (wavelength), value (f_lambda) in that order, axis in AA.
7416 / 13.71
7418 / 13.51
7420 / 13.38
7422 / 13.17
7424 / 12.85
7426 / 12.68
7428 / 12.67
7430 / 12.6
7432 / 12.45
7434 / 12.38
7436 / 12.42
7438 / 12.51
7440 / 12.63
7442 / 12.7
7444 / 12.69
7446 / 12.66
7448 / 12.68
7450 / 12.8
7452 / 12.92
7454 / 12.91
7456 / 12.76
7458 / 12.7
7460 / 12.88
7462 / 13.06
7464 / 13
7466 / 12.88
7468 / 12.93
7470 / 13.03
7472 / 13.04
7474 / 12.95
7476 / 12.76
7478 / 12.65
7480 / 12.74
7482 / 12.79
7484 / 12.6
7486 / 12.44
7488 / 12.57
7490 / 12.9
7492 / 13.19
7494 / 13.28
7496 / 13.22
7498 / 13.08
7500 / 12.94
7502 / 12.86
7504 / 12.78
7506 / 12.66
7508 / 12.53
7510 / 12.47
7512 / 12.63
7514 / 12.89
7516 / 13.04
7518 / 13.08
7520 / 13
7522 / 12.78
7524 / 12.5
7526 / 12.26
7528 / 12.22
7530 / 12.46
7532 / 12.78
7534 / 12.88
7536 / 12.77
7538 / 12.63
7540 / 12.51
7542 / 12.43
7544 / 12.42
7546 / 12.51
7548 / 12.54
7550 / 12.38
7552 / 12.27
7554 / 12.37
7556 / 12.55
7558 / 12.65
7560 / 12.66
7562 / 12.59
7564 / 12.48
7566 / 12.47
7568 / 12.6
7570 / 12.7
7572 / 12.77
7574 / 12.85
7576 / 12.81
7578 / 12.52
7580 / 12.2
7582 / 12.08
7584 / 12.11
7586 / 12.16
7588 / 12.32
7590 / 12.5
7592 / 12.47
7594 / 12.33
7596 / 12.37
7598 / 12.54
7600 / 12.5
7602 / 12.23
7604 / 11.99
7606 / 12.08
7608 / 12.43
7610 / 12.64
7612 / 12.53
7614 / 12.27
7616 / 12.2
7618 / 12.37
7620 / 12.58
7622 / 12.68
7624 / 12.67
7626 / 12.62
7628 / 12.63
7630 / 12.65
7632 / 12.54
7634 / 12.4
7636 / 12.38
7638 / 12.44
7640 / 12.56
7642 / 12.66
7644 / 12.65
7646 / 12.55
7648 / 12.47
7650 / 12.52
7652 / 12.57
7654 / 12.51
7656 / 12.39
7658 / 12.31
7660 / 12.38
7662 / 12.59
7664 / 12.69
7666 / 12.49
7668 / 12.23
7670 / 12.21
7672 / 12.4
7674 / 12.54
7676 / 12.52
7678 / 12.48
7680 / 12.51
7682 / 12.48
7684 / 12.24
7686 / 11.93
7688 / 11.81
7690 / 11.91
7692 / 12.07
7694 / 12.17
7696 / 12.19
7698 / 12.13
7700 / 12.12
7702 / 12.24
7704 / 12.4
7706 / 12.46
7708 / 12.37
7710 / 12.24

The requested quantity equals 1.01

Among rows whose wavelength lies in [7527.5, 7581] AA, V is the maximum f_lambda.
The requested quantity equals 12.88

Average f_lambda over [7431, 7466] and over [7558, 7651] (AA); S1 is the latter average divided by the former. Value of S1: 0.98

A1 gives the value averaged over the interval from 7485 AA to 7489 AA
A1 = 12.5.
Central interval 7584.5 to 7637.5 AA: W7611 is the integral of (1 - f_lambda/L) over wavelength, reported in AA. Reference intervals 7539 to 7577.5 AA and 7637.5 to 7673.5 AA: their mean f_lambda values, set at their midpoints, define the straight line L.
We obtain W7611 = 0.4 AA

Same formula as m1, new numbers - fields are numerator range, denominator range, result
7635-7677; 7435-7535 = 1.02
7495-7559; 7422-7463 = 1.02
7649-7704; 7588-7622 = 1.01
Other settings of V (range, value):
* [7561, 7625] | 12.85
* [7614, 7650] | 12.68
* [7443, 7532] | 13.28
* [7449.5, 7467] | 13.06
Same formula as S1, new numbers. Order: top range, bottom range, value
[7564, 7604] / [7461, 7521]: 0.97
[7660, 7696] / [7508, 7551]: 0.97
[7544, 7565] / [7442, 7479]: 0.97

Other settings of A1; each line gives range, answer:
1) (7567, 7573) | 12.7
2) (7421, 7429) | 12.8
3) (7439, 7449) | 12.7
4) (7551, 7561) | 12.5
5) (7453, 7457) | 12.8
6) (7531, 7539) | 12.8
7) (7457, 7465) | 12.9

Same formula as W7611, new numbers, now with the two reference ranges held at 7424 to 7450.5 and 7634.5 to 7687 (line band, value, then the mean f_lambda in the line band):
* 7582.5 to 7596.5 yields 0.21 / 12.3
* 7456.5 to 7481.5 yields -0.58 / 12.9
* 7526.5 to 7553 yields 0.04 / 12.5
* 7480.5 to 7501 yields -0.53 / 12.9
